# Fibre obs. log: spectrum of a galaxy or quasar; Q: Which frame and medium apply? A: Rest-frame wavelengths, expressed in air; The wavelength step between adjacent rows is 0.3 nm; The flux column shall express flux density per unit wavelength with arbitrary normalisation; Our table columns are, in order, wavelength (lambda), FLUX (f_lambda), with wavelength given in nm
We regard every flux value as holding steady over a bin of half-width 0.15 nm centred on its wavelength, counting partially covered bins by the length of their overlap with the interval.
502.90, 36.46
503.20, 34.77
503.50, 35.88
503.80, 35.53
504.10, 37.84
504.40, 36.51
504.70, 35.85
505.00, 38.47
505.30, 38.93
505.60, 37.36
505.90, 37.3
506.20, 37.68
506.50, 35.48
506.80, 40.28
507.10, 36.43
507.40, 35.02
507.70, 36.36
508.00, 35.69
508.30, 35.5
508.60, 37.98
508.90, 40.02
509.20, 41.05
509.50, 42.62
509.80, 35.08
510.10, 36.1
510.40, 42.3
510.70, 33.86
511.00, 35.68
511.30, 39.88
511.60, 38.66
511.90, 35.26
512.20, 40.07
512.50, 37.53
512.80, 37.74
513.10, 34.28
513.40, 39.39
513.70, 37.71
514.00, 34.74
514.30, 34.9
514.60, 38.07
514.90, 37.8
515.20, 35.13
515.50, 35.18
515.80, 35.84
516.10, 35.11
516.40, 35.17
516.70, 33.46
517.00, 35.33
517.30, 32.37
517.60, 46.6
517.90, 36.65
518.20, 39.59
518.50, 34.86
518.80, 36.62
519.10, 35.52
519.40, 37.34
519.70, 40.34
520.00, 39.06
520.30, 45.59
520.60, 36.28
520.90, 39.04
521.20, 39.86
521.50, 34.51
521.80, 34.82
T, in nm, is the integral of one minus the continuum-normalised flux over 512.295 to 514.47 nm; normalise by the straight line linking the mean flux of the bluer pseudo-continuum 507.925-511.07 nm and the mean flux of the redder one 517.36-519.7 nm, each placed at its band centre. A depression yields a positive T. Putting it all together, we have 0.07 nm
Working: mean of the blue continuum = 37.9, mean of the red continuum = 38.1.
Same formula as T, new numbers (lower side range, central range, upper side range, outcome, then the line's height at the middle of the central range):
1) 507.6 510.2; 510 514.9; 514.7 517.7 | -0.039 nm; 37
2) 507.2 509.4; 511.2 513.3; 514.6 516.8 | -0.065 nm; 36.5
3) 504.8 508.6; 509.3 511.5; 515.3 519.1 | -0.072 nm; 36.8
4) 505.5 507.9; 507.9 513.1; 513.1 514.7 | -0.148 nm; 36.8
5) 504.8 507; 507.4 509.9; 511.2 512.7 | 0.006 nm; 38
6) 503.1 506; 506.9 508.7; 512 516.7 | 0.025 nm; 36.7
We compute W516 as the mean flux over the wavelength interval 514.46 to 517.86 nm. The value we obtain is 36.4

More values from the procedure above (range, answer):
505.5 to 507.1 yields 37.5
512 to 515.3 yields 37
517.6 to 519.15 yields 37.7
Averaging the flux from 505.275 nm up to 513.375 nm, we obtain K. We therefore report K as 37.6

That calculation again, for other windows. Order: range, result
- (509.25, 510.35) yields 38.6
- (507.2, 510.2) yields 37.5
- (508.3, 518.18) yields 37.2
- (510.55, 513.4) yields 37.1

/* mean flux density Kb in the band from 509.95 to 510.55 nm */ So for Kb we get 39.2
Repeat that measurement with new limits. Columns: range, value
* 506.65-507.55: 37.2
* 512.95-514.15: 36.5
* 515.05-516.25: 35.3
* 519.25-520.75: 39.7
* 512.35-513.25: 36.5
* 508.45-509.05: 39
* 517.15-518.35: 38.8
